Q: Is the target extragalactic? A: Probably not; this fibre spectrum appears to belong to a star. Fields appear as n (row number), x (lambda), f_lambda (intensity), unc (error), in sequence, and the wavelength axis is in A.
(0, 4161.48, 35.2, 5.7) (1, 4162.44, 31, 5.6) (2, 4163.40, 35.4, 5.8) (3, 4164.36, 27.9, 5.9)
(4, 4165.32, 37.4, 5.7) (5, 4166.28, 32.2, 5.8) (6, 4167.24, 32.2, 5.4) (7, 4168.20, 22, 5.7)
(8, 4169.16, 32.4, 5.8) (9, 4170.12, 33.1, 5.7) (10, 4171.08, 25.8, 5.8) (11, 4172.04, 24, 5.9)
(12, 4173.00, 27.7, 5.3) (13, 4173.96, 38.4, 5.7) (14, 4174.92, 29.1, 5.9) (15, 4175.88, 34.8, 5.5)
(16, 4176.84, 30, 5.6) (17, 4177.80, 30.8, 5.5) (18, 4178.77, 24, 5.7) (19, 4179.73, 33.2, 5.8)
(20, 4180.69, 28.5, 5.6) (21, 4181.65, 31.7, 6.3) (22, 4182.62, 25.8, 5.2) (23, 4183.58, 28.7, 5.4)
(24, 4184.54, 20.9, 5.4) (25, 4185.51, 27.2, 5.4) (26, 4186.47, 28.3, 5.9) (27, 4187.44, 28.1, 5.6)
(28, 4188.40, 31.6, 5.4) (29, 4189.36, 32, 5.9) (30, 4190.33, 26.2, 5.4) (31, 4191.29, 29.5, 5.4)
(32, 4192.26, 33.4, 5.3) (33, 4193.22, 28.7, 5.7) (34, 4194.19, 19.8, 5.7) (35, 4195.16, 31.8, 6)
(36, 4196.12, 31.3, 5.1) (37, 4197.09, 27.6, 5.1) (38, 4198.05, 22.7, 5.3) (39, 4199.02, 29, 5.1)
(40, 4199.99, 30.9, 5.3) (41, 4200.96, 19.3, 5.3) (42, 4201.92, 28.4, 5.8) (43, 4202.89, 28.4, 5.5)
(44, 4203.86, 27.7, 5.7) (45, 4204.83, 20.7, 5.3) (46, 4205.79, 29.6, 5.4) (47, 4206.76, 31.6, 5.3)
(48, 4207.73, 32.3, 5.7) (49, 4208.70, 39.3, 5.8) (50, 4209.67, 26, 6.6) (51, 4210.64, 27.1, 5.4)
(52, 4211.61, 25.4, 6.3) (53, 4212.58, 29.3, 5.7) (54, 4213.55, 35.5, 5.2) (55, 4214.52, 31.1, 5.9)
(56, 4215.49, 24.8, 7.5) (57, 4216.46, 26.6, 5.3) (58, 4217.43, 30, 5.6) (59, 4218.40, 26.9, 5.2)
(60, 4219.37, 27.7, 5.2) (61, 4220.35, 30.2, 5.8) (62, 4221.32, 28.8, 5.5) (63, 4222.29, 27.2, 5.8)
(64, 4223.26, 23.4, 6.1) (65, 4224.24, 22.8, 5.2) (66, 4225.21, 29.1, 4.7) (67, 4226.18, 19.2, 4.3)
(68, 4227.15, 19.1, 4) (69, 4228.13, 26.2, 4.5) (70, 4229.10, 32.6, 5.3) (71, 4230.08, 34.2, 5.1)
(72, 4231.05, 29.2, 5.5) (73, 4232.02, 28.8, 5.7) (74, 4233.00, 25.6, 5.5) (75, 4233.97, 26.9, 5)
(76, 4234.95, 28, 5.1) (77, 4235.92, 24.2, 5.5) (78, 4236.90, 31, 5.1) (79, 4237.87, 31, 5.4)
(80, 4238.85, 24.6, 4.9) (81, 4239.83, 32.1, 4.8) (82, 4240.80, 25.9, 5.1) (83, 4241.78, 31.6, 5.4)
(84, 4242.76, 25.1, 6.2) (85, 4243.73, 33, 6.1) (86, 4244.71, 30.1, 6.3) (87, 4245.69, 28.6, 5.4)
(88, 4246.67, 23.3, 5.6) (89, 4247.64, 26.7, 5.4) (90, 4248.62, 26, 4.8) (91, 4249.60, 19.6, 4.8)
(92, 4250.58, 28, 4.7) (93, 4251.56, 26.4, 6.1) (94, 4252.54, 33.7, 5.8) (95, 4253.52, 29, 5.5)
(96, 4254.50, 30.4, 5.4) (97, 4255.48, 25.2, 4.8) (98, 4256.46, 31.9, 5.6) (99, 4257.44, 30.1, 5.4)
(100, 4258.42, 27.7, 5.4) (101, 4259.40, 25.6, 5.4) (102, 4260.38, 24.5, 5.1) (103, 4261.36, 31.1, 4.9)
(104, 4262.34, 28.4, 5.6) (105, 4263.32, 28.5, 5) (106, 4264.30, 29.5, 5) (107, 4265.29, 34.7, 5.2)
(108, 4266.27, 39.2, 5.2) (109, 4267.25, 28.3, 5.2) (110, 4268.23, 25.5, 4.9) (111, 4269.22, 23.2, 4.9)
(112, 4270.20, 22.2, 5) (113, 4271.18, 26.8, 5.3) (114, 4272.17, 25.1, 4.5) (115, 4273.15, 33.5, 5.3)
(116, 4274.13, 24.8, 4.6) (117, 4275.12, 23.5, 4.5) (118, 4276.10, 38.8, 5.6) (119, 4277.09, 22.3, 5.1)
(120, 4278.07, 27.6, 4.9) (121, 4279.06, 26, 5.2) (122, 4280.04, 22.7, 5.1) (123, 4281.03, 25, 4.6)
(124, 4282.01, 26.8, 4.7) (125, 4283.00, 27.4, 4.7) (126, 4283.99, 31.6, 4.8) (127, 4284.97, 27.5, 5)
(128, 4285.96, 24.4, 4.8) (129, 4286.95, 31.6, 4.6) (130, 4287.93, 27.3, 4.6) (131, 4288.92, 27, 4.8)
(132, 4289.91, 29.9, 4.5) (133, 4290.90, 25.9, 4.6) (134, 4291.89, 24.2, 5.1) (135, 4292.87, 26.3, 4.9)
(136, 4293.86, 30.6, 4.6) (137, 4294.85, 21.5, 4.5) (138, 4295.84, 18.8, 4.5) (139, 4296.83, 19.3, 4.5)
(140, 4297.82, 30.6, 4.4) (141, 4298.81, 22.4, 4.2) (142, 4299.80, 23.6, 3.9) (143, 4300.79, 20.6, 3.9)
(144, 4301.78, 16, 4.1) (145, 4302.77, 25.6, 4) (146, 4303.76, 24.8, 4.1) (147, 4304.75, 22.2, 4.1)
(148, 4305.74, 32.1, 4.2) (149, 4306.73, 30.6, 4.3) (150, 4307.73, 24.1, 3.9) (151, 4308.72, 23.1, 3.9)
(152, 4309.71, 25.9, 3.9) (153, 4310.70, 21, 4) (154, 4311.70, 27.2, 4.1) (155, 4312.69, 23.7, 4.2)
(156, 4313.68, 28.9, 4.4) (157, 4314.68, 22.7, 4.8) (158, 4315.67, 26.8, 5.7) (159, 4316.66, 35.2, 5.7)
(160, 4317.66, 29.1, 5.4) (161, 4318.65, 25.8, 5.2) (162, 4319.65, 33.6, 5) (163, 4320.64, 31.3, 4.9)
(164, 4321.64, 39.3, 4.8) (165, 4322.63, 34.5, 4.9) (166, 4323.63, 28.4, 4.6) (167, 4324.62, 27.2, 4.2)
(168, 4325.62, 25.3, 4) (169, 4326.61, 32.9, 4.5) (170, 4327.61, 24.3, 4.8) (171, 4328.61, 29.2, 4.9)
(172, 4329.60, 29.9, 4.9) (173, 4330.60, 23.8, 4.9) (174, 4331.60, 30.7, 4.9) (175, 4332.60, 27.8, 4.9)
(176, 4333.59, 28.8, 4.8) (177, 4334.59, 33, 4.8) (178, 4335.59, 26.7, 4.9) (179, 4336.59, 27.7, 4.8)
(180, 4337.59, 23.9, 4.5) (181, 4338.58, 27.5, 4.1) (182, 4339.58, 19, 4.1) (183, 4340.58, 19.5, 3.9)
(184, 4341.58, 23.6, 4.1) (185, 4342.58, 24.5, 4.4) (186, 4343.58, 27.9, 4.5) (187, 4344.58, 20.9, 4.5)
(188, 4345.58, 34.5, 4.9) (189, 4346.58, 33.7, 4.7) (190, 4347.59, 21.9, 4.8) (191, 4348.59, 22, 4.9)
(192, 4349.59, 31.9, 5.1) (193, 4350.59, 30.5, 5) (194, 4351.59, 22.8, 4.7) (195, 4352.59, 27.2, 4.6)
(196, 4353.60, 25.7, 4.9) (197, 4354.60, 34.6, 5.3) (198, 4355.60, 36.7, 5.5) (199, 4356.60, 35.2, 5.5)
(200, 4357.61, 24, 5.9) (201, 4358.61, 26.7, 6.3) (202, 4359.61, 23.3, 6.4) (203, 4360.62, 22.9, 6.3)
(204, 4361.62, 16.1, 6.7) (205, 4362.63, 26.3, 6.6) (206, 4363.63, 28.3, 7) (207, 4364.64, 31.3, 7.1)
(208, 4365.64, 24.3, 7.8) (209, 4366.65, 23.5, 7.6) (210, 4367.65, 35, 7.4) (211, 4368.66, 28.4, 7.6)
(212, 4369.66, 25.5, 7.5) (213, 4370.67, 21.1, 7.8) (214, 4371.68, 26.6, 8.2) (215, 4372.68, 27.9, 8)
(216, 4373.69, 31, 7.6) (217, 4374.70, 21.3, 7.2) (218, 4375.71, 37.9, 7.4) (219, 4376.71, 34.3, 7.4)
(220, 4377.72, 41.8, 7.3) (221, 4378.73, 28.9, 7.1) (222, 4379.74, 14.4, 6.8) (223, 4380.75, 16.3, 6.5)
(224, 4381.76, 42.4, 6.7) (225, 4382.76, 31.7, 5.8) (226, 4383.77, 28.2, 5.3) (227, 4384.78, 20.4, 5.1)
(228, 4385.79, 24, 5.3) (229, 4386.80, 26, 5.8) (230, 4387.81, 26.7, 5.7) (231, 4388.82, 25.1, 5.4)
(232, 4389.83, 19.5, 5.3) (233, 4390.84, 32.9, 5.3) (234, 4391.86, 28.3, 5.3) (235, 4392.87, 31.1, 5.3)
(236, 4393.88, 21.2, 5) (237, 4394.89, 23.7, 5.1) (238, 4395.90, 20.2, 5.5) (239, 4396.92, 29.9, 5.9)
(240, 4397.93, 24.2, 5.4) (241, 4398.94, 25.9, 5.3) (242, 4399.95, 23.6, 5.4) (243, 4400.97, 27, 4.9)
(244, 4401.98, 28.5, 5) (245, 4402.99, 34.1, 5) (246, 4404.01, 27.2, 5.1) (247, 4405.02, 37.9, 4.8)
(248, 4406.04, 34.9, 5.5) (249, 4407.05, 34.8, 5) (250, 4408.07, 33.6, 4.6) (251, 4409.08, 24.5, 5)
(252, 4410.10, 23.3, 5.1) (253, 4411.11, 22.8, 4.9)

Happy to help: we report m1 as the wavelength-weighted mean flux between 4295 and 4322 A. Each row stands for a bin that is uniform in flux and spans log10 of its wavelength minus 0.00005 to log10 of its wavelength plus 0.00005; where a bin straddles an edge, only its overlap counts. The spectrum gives 26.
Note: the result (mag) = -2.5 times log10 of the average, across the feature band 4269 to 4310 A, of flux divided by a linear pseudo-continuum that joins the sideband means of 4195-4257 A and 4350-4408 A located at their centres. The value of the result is 0.08 mag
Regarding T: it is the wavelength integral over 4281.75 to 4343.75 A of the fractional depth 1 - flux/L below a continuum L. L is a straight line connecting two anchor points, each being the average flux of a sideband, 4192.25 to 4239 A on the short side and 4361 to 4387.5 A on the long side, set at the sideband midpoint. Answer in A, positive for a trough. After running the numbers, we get 1.9 A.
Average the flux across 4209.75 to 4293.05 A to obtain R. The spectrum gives 27.7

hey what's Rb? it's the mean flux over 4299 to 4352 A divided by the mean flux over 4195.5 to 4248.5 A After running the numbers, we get 0.96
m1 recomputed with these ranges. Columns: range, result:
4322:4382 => 27.5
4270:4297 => 26.5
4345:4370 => 27.7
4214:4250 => 27.4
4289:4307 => 24.7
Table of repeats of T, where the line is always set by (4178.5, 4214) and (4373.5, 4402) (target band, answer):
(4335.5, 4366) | 0.9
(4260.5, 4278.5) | -0.3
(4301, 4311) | 1.1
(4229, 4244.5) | -0.4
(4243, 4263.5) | 0.1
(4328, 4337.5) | -0.3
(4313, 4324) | -1.1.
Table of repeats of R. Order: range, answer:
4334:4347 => 26.3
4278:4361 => 26.9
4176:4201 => 28.4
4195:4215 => 28.8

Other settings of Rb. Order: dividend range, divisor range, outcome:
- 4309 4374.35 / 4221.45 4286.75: 0.99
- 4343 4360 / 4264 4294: 1.02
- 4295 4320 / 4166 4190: 0.86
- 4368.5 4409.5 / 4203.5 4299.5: 1.01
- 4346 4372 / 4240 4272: 0.97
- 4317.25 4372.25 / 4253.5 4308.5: 1.03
